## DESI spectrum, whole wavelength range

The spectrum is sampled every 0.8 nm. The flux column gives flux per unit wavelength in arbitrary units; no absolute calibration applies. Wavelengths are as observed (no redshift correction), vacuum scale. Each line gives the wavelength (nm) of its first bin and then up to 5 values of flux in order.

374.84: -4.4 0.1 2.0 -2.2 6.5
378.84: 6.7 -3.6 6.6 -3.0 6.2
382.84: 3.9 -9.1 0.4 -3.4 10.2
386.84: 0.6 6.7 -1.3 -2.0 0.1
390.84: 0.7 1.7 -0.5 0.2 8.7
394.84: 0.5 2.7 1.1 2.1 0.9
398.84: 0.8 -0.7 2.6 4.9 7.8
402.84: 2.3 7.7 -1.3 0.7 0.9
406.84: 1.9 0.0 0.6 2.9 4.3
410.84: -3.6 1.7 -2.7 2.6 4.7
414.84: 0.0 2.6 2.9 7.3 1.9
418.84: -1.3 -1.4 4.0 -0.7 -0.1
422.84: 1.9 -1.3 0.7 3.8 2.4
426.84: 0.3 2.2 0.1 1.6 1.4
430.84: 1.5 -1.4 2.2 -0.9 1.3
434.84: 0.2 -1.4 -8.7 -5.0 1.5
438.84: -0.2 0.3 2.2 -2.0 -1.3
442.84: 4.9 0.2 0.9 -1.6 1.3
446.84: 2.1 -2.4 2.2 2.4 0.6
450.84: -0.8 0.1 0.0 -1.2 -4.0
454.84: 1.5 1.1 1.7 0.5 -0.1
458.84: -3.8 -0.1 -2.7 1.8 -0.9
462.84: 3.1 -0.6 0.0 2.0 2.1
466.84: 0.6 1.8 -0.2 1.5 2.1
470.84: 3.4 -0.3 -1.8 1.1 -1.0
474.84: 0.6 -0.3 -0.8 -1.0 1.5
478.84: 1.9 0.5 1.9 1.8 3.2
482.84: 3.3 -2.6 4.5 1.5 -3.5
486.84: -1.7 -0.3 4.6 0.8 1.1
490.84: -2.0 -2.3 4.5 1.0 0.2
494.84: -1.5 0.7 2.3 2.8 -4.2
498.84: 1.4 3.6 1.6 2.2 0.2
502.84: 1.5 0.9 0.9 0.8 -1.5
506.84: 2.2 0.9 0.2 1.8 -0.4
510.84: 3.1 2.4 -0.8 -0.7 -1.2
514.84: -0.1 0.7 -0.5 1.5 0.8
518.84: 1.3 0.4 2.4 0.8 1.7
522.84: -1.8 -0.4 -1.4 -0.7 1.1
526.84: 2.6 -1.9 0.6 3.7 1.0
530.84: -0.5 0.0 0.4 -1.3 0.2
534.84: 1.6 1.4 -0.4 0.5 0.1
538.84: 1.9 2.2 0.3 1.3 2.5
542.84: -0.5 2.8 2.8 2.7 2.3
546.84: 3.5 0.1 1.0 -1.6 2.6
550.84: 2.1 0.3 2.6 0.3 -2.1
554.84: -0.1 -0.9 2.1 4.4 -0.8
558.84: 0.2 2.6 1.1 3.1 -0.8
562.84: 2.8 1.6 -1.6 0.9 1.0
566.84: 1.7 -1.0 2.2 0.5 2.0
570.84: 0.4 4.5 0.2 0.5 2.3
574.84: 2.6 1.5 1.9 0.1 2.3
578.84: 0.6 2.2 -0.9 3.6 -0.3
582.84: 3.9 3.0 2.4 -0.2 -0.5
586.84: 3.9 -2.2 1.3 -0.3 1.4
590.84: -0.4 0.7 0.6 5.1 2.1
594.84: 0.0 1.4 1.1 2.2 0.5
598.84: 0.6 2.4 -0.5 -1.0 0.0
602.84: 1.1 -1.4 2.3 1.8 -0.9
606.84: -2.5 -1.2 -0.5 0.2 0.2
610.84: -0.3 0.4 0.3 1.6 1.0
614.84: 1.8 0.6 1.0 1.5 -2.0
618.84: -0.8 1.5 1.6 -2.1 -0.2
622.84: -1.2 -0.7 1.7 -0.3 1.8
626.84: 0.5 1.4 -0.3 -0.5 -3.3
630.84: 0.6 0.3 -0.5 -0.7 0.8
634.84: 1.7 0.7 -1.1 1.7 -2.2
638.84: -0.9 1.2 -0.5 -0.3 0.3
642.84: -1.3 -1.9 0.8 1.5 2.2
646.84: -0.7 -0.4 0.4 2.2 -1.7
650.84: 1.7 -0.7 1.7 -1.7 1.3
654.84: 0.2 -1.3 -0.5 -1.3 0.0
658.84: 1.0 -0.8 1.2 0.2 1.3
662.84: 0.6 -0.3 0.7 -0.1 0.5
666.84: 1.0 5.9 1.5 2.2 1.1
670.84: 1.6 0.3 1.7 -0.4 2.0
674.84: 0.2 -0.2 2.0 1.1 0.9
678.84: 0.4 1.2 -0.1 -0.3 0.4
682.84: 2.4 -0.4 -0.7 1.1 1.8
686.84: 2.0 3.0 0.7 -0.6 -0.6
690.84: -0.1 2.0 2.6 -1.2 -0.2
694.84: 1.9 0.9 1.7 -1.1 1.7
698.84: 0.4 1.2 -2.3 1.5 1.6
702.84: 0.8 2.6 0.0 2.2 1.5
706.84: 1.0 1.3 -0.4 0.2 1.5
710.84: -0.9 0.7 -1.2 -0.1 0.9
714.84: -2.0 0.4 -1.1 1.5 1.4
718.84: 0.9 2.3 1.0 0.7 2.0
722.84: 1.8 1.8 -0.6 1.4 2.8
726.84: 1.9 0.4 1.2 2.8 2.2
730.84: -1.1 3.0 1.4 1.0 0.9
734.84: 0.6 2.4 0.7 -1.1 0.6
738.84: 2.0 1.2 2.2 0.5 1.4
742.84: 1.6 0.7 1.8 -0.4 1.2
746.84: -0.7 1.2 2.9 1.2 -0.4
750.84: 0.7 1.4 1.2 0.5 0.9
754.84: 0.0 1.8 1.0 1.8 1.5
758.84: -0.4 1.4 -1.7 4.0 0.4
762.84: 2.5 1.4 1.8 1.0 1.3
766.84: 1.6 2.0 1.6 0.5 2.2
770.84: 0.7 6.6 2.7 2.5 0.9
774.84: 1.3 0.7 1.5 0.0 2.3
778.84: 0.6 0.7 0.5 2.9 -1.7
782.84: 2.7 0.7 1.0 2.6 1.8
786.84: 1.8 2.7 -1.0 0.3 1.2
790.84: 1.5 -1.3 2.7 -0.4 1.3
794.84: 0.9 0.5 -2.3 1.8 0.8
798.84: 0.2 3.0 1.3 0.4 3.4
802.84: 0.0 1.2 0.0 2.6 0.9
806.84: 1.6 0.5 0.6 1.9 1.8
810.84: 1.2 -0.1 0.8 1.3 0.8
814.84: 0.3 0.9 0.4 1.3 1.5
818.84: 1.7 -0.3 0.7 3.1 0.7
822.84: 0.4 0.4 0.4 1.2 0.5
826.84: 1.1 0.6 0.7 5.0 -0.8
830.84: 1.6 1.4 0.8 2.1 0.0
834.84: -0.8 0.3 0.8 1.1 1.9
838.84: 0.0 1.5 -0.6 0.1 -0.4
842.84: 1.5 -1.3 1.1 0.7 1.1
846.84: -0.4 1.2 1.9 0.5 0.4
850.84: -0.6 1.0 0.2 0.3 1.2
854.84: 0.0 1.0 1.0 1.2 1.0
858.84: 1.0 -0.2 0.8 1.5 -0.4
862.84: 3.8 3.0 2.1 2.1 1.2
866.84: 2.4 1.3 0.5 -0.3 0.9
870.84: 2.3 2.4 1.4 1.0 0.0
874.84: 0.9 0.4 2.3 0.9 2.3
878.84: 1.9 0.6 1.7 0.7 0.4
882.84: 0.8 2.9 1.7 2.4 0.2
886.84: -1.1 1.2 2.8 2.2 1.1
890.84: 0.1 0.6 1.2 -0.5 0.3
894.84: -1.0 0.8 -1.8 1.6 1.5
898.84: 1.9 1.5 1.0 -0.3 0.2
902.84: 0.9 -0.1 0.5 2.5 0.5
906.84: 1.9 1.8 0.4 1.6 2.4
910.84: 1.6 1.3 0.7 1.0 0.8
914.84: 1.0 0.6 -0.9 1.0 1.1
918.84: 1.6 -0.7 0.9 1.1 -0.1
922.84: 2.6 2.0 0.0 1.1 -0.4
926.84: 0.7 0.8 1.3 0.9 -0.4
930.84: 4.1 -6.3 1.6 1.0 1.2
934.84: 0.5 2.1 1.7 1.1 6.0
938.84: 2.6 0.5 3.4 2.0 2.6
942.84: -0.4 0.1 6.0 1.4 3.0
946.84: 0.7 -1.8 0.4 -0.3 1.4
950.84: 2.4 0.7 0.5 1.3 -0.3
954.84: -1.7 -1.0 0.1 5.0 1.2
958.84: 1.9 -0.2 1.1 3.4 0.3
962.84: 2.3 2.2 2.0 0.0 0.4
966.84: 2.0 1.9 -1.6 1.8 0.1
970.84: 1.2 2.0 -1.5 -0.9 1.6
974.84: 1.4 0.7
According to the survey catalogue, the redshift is 0.79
